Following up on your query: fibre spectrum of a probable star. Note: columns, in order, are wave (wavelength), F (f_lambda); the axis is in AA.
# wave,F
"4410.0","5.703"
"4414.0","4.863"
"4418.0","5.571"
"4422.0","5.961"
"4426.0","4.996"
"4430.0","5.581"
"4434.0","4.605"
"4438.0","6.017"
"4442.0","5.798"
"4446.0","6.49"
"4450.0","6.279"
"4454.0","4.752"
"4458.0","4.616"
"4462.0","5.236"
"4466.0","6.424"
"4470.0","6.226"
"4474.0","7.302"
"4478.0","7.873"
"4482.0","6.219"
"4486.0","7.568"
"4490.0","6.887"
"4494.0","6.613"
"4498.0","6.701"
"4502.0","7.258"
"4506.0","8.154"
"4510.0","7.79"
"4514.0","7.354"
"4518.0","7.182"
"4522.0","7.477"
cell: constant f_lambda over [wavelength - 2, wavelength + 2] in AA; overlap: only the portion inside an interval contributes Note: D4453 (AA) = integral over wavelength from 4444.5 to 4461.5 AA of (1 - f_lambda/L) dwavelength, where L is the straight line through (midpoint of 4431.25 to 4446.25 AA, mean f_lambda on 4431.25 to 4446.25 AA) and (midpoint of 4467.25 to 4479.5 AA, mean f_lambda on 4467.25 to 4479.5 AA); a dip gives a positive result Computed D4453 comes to 1.9 AA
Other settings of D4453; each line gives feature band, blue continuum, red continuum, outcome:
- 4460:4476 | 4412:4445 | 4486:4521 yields 0.3 AA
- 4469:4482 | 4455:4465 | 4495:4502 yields -2.9 AA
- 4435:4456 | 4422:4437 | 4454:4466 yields -2.5 AA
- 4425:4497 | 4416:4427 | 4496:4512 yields 4.2 AA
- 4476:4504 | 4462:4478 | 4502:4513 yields 0.8 AA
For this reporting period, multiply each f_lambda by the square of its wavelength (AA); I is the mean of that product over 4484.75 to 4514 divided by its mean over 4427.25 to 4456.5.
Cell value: 1.3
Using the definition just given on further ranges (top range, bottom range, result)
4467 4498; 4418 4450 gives 1.25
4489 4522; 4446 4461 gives 1.38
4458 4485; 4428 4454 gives 1.14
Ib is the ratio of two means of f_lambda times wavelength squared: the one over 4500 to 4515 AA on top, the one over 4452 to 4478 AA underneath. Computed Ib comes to 1.32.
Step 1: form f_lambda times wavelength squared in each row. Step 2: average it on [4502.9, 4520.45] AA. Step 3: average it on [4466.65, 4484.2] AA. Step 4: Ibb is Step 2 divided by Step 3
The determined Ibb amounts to 1.1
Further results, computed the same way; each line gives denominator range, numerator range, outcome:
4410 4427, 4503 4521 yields 1.46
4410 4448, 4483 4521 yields 1.35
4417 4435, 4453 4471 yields 1.03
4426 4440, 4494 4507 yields 1.39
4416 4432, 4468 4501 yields 1.29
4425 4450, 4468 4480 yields 1.28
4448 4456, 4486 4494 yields 1.29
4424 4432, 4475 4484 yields 1.37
